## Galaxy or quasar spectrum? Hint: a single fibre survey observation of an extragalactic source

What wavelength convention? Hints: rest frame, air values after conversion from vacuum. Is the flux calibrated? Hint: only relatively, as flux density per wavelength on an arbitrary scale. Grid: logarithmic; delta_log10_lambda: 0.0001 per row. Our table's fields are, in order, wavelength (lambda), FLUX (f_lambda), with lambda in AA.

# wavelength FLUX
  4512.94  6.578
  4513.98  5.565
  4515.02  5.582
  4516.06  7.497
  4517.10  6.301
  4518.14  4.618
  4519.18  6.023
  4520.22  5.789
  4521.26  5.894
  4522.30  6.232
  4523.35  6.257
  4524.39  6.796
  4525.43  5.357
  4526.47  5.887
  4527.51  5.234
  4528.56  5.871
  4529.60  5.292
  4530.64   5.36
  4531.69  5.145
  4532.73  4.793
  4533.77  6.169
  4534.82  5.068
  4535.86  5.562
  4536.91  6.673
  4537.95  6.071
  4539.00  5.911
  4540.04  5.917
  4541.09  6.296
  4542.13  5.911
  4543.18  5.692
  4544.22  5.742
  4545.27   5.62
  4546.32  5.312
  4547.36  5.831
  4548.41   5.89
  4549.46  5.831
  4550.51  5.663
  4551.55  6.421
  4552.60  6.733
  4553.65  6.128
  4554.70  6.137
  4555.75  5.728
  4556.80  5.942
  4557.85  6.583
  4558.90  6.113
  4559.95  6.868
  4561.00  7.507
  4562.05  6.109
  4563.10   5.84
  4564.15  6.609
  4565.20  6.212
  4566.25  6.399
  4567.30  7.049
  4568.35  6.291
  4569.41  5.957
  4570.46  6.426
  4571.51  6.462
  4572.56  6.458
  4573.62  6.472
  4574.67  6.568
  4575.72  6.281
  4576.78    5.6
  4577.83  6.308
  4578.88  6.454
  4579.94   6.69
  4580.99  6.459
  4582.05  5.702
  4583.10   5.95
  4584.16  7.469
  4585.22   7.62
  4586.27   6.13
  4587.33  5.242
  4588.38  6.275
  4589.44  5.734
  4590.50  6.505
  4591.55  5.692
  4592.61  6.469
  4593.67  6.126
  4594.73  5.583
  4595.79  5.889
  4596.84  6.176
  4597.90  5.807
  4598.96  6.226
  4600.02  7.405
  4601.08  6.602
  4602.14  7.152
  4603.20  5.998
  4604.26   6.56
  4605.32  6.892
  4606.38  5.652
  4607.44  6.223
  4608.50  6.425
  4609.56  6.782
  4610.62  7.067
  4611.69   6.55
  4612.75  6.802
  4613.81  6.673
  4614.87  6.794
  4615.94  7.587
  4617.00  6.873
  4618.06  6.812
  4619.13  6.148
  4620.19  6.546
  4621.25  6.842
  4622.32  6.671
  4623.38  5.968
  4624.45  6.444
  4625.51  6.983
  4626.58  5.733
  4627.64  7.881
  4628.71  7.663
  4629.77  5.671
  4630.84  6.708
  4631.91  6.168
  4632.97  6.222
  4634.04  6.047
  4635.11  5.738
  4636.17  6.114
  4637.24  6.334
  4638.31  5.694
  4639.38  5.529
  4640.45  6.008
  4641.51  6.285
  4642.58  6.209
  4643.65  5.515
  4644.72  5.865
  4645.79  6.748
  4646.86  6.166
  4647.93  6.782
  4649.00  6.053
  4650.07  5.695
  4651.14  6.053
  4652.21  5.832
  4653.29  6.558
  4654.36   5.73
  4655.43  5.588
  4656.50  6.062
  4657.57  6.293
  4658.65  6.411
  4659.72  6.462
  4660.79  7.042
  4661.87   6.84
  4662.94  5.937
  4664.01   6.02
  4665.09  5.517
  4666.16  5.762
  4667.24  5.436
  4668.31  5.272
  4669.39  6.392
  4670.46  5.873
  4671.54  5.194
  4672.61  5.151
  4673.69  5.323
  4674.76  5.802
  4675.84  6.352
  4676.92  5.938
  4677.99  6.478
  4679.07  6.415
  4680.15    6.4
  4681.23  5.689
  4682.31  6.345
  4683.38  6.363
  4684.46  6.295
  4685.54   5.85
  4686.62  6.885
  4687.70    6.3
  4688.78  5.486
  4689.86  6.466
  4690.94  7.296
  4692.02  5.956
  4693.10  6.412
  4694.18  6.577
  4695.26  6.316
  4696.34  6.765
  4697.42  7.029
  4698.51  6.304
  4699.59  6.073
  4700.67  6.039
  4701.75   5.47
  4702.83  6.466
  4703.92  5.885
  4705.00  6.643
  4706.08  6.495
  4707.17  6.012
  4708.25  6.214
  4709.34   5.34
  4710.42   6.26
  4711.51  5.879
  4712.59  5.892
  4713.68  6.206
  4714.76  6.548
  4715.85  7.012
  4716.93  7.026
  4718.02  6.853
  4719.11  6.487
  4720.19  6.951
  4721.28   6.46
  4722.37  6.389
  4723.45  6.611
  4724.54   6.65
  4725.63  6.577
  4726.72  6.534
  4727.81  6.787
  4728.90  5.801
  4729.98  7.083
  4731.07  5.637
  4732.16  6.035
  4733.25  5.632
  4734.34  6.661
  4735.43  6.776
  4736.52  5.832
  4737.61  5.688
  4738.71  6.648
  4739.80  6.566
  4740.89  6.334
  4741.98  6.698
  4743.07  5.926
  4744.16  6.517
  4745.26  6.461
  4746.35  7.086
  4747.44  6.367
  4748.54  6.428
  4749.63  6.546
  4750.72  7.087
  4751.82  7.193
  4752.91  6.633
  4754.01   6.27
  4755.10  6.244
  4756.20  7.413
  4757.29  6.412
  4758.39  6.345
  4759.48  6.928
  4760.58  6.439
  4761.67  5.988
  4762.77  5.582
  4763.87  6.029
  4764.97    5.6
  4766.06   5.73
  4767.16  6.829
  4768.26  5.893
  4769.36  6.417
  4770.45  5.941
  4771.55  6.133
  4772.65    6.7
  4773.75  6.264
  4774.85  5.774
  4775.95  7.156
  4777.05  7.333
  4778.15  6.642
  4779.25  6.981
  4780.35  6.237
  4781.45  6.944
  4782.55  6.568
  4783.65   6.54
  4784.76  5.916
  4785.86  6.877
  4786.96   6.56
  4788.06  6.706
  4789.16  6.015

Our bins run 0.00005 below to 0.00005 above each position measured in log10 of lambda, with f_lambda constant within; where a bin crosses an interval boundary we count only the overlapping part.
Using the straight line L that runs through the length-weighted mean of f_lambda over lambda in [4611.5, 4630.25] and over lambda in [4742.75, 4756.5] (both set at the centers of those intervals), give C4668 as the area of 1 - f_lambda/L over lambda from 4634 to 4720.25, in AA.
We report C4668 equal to 6.7 AA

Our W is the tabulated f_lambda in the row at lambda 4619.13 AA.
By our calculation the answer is 6.148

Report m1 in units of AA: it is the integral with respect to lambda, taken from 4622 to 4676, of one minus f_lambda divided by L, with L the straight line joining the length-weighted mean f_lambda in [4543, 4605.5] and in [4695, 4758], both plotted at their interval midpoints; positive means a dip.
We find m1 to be 1.9 AA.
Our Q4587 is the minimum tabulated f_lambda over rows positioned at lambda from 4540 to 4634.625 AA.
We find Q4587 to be 5.242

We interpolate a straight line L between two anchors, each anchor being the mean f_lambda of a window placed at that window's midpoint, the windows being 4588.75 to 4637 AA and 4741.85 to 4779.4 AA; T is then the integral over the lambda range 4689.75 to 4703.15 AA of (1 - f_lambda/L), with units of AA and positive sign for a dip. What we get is 0.1 AA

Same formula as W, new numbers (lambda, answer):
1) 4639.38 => 5.529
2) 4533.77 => 6.169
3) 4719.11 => 6.487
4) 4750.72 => 7.087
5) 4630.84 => 6.708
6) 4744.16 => 6.517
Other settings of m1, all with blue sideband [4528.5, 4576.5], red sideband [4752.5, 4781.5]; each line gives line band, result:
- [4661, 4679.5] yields 1.07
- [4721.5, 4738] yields 0.03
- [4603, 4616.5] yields -1.05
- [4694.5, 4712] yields 0.25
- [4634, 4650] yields 0.36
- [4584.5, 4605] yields -0.54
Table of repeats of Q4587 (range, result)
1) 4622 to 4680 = 5.151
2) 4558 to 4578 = 5.6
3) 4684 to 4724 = 5.34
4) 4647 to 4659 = 5.588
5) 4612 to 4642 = 5.529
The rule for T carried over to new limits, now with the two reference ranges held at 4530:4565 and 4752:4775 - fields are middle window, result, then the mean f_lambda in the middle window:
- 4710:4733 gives -0.83 AA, 6.45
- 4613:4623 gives -1.12 AA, 6.76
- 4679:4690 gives -0.06 AA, 6.21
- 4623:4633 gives -0.78 AA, 6.57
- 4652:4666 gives -0.08 AA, 6.17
